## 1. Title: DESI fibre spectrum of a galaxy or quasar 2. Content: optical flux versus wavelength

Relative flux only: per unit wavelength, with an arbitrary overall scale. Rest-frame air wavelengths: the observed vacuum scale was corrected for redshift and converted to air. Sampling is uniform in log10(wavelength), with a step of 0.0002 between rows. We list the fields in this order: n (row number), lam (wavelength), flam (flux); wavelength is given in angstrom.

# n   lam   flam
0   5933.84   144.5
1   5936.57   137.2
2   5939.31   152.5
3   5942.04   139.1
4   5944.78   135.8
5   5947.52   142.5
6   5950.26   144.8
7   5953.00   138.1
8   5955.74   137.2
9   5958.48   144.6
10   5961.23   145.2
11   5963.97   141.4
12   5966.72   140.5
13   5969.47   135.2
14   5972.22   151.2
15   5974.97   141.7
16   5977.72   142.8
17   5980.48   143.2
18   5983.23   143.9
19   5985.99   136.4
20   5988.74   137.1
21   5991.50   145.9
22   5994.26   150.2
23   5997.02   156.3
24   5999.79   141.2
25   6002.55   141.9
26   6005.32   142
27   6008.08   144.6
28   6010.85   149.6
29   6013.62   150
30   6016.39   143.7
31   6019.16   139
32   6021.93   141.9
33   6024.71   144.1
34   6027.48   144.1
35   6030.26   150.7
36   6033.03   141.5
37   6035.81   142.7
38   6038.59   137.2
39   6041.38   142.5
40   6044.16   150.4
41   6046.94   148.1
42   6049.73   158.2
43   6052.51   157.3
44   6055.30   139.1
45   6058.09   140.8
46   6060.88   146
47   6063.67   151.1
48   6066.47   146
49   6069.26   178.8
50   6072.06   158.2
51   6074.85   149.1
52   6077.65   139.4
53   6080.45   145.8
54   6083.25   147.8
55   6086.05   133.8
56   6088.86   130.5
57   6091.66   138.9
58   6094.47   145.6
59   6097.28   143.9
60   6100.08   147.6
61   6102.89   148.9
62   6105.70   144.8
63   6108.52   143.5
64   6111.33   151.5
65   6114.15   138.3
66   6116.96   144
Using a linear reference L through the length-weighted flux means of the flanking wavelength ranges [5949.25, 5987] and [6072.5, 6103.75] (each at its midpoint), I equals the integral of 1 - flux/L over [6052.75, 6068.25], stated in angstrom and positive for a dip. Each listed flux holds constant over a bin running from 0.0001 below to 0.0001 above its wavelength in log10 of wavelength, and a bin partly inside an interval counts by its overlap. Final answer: -0.4 angstrom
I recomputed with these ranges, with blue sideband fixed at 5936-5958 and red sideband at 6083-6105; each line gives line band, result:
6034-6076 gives -2.34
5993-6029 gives -0.96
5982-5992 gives 0.08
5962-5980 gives -0.12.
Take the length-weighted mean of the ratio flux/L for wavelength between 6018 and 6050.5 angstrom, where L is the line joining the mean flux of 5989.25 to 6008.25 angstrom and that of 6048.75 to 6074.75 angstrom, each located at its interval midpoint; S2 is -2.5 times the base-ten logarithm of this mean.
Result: 0.04 mag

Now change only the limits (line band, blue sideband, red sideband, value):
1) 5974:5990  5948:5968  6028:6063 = 0.016 mag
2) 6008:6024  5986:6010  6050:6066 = 0.005 mag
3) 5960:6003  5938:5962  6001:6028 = -0.003 mag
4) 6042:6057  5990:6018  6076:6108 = -0.042 mag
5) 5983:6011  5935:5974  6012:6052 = -0.003 mag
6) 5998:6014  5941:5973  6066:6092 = -0.009 mag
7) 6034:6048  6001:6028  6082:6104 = -0.005 mag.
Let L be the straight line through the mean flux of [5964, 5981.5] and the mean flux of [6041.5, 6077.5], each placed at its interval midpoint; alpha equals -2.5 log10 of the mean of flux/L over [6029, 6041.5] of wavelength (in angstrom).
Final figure 0.04 mag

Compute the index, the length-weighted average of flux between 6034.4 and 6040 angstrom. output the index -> 140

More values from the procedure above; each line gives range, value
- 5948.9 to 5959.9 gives 141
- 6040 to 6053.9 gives 151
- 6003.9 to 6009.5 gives 143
